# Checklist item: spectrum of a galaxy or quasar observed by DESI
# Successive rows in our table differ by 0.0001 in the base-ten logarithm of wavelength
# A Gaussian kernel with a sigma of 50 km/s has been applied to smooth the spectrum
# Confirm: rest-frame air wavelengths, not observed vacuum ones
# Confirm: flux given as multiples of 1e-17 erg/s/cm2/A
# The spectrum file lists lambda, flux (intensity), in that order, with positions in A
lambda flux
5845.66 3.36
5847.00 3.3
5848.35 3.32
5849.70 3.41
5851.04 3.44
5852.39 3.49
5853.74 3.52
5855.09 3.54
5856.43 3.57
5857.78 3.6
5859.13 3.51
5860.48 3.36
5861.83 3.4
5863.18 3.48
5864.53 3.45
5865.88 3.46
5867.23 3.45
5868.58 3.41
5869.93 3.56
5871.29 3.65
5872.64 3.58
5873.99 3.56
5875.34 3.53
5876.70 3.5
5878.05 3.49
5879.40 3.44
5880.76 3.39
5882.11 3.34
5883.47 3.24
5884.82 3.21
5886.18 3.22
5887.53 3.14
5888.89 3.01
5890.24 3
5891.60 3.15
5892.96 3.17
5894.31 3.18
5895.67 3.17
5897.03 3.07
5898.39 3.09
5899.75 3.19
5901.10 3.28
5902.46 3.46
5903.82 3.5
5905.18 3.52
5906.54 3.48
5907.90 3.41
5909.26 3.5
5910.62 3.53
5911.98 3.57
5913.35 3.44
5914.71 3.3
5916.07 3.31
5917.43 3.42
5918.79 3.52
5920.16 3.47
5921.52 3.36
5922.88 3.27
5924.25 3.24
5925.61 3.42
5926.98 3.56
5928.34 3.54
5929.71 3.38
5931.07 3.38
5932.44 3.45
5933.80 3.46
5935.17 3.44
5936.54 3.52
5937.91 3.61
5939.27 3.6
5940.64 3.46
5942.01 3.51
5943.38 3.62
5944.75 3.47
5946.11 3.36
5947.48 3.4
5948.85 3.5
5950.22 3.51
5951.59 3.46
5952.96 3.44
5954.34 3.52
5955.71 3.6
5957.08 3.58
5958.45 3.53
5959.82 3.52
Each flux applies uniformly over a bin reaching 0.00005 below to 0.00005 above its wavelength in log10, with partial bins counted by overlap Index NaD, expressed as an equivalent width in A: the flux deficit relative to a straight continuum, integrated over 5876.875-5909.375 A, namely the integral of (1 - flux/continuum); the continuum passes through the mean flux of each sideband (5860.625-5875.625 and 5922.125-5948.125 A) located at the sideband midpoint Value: 1.92 A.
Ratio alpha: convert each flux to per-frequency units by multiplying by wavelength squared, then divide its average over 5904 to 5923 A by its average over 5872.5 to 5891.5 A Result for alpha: 1.05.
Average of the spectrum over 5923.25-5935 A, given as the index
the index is 3.42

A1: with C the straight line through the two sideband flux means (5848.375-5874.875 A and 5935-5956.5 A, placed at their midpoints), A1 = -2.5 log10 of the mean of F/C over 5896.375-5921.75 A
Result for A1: 0.03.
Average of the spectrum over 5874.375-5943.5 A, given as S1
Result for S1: 3.37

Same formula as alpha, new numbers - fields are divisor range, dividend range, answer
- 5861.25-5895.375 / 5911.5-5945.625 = 1.05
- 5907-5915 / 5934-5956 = 1.02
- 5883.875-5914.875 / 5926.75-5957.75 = 1.08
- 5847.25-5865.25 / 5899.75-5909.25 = 1.01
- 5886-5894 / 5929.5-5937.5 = 1.12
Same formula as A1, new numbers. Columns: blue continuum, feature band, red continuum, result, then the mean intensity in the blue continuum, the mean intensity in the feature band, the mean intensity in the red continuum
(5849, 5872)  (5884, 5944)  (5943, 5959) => 0.040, 3.49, 3.37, 3.5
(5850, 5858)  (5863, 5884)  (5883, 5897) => -0.050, 3.52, 3.47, 3.14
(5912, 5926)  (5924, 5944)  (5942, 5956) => -0.016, 3.38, 3.48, 3.49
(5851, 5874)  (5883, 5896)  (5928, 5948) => 0.113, 3.5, 3.15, 3.48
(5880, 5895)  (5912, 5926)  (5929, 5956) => -0.009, 3.19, 3.38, 3.48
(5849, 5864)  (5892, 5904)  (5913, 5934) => 0.070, 3.48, 3.22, 3.41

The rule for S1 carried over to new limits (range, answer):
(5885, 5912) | 3.27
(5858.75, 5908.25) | 3.35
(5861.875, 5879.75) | 3.5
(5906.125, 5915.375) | 3.46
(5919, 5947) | 3.46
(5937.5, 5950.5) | 3.5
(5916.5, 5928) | 3.41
